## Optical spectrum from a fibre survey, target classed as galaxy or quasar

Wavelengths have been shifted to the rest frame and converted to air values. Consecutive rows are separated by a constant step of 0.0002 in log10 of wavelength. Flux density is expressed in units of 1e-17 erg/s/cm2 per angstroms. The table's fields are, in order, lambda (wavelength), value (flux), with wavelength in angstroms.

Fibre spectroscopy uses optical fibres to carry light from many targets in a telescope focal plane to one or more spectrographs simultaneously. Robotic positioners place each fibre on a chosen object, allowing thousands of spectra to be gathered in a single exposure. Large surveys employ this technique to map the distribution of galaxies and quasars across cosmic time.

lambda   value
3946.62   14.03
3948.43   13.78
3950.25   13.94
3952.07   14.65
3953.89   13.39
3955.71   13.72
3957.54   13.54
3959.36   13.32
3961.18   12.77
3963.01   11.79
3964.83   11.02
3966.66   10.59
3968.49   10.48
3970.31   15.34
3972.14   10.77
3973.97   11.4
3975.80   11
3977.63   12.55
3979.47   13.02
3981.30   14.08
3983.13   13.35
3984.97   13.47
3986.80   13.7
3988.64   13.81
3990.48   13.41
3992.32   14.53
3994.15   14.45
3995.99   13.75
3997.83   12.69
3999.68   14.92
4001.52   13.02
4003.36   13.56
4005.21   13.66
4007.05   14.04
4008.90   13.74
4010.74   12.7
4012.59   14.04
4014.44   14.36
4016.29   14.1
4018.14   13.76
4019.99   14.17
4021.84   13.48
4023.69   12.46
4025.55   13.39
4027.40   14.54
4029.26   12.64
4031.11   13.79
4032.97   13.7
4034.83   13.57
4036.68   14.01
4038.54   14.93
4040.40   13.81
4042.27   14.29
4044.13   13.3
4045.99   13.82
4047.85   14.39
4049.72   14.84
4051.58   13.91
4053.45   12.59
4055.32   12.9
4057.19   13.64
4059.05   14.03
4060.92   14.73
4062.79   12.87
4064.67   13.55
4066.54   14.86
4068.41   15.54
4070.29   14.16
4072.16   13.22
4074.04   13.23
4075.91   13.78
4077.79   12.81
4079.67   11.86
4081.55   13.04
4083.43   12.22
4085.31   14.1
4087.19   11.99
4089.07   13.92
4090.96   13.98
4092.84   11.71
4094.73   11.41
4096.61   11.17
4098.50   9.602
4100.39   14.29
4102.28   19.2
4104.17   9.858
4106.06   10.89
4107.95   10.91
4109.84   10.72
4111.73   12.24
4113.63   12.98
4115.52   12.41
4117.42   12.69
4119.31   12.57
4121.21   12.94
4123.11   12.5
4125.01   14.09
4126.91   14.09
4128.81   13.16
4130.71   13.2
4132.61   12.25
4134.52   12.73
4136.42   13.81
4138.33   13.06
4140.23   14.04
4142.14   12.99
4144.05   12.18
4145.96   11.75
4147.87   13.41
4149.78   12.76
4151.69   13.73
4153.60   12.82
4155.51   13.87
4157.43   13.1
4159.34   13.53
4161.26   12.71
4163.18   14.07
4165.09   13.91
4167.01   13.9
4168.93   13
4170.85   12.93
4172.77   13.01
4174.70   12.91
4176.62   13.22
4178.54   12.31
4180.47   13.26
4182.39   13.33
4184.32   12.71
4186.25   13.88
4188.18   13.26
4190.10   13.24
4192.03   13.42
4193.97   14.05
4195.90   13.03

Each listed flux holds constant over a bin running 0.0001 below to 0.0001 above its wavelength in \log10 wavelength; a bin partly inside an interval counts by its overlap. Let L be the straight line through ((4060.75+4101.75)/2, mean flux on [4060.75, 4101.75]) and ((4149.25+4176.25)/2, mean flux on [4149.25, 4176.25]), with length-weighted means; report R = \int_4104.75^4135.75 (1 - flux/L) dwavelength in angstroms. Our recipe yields 1.7 angstroms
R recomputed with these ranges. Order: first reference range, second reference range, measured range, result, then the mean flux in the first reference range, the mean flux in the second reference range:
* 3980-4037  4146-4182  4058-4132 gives 2.46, 13.7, 13.2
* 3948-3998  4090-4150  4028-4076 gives -3.84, 13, 12.7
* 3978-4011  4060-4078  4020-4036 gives 0.32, 13.7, 13.9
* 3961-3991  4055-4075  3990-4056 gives -2.64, 12.5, 13.9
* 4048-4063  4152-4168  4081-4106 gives 1.71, 13.8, 13.5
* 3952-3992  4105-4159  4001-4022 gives -1.60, 12.8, 12.8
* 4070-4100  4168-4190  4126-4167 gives -0.91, 12.6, 13.1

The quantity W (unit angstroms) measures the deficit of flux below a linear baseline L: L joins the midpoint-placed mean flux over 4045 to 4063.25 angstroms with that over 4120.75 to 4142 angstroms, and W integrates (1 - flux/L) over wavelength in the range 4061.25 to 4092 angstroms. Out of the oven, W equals 0.4 angstroms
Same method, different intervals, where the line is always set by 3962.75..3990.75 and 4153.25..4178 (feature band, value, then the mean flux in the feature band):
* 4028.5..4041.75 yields -1.1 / 13.8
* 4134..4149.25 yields 0.2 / 13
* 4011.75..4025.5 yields -1.2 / 13.7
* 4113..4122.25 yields 0.3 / 12.7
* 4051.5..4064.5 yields -0.7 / 13.5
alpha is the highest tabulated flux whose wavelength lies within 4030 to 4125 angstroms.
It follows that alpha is 19.2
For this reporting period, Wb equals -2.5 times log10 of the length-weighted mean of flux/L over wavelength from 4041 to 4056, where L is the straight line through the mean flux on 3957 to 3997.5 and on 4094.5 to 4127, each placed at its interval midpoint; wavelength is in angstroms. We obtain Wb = -0.09 mag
